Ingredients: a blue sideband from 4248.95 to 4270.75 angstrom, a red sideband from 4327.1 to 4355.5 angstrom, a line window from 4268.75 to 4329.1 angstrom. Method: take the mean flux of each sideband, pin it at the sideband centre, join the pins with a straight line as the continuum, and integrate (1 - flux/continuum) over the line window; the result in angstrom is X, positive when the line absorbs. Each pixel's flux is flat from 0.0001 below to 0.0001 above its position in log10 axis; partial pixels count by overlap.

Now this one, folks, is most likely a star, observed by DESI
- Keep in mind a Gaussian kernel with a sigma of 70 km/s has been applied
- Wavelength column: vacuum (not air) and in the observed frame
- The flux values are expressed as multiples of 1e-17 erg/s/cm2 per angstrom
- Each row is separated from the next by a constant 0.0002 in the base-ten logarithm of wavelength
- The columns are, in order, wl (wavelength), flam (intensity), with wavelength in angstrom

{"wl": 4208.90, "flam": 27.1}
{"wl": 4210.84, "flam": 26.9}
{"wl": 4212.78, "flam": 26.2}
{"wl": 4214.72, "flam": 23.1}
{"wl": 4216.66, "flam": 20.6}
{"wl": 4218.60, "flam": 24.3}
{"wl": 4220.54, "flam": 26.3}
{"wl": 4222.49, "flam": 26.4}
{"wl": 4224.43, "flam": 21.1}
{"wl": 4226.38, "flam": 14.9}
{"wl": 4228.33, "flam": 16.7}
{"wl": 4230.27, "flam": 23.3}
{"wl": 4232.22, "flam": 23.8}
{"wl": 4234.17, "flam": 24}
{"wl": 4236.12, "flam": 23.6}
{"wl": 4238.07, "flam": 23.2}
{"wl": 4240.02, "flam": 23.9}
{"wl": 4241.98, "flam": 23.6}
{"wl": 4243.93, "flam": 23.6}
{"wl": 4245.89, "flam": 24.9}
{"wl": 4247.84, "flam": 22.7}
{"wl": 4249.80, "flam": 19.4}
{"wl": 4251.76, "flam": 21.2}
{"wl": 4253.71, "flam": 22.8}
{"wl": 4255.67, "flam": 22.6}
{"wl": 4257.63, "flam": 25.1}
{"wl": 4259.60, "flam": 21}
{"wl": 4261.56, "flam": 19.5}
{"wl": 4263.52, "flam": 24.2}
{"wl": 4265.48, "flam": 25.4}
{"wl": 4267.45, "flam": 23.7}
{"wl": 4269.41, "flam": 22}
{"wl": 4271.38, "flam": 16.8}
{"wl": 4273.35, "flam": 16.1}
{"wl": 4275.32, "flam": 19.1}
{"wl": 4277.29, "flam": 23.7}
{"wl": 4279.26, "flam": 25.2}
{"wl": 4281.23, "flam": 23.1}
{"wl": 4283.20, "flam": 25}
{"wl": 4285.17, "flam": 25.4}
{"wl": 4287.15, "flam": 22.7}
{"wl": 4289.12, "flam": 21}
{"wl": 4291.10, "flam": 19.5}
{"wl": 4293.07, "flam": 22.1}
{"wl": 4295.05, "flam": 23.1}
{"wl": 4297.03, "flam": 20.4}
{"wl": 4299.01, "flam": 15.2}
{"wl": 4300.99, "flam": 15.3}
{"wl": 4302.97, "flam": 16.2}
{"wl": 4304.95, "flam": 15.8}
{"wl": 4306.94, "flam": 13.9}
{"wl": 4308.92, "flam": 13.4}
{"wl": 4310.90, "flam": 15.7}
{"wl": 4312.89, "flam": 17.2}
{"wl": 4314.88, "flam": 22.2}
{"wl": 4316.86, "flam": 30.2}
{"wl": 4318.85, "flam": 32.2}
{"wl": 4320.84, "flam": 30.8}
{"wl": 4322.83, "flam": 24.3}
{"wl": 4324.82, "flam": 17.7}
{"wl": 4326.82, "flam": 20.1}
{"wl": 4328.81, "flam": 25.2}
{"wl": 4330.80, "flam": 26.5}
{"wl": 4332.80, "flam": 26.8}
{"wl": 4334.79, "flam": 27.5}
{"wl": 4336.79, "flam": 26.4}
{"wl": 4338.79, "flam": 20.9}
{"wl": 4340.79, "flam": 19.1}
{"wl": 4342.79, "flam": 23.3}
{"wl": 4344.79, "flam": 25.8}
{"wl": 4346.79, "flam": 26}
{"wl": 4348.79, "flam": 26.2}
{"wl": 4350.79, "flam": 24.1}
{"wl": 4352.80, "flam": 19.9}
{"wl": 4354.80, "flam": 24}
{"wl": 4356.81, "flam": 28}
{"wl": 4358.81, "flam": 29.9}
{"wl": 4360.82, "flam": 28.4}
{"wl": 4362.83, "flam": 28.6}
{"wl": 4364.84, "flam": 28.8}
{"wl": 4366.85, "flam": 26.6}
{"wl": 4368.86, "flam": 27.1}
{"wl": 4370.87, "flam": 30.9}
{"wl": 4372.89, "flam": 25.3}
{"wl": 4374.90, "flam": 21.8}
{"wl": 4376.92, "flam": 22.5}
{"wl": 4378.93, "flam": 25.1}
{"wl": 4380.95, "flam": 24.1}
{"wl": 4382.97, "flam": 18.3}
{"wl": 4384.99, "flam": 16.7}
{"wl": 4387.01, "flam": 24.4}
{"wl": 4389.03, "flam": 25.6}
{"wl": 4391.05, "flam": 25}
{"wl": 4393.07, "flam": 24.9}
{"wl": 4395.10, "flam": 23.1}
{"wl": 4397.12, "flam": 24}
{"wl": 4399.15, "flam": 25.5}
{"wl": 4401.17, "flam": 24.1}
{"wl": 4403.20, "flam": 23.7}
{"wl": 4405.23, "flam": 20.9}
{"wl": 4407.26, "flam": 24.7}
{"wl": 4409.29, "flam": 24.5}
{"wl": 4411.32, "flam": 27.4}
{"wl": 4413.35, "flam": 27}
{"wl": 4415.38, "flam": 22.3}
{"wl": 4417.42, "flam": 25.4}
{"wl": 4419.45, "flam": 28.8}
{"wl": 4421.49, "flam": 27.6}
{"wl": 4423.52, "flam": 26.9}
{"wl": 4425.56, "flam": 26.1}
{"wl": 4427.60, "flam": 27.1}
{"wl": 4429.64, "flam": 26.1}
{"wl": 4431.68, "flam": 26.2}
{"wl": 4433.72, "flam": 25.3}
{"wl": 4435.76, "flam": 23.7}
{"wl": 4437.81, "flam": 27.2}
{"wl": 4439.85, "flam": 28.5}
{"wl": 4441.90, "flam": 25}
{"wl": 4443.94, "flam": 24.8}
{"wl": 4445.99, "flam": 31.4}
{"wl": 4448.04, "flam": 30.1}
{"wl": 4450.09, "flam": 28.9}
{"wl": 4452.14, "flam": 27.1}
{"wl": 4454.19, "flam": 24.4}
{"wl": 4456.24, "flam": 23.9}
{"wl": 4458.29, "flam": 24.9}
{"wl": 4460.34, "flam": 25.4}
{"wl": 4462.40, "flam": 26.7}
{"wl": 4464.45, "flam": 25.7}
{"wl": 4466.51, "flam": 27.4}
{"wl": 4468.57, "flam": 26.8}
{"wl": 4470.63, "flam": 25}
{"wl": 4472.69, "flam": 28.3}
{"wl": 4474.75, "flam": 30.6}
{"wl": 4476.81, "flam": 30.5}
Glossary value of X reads 6.1 angstrom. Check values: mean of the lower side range 22.4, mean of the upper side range 24.3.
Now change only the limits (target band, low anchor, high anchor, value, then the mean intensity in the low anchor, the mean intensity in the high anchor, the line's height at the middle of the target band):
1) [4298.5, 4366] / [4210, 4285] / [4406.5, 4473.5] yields 3.2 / 22.6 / 26.4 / 24.3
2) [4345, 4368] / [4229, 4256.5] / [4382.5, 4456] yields -1.7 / 23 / 25.4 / 24.5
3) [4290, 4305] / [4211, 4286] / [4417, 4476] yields 3.2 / 22.6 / 26.8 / 23.6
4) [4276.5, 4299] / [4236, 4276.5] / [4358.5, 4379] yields 0.9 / 22.1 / 26.8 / 23.4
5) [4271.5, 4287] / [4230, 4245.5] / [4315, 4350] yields 1.4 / 23.7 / 25.2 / 24.3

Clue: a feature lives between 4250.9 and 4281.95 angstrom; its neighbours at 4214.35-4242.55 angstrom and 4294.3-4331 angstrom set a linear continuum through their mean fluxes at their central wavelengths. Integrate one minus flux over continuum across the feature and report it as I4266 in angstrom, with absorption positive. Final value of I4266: -0.4 angstrom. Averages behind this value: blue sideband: 22.6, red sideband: 20.7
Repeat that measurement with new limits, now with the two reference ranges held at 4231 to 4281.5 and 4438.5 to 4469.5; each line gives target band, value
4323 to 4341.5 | 0.5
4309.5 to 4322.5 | -0.3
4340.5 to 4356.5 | 0.3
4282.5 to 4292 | 0.2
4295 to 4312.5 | 5.4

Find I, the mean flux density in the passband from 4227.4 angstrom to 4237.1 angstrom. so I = 22.3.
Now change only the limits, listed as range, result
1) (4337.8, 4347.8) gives 23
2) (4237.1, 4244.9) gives 23.6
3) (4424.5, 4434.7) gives 26.2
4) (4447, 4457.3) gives 26.9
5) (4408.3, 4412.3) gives 26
